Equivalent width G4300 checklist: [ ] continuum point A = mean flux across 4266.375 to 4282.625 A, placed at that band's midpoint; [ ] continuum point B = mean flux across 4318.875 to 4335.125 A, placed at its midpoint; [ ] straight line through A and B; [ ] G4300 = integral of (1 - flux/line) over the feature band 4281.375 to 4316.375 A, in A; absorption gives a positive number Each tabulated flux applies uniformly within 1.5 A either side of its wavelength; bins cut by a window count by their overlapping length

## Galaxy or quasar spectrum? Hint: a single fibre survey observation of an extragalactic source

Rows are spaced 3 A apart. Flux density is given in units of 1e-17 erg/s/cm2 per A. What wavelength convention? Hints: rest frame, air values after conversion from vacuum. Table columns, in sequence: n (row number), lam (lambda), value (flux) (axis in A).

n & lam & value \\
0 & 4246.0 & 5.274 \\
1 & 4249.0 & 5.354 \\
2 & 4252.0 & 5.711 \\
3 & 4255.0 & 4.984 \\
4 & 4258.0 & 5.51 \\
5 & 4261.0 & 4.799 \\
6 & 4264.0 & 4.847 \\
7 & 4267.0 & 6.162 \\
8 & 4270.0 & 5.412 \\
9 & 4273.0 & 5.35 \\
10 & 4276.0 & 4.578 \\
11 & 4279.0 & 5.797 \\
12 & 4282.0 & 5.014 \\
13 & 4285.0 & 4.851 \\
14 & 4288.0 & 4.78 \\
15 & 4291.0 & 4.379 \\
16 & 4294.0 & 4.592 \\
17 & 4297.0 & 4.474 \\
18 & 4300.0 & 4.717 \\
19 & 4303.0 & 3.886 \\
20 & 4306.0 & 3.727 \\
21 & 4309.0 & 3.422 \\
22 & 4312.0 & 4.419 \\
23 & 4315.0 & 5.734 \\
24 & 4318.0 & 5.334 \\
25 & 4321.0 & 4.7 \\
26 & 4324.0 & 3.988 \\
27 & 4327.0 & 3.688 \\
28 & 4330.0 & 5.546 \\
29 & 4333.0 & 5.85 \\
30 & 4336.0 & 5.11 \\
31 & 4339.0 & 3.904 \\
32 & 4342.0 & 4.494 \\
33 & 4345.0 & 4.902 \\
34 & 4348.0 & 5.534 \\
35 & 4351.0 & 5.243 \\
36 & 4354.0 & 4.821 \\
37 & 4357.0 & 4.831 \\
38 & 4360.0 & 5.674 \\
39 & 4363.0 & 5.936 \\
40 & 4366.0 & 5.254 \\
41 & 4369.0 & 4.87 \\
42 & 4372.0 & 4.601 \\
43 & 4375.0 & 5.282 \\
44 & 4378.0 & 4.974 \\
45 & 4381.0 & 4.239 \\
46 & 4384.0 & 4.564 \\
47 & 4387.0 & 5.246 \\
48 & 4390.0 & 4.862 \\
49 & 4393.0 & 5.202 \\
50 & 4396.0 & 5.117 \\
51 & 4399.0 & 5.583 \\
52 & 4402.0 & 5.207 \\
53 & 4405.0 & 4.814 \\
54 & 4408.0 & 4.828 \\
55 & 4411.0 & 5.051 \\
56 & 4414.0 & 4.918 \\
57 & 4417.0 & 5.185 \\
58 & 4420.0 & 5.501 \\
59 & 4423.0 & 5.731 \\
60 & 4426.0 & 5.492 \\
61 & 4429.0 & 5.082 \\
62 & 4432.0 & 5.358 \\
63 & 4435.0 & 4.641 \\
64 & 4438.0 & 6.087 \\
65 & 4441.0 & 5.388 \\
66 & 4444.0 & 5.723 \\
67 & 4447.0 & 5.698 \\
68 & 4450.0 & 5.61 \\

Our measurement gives 4.23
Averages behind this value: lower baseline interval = 5.36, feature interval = 4.48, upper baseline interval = 4.79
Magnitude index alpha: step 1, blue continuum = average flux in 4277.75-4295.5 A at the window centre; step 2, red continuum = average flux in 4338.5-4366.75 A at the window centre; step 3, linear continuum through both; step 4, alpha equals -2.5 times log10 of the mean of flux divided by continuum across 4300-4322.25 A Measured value 0.113 mag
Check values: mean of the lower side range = 4.89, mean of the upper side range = 5.1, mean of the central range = 4.47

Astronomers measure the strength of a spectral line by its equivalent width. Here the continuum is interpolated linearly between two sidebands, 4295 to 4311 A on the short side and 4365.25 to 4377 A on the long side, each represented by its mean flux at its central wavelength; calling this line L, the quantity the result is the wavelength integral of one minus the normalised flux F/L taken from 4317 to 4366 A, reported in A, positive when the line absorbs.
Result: -4.12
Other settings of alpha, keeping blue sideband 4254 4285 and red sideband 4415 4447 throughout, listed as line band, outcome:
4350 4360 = 0.06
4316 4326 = 0.13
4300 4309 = 0.33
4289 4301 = 0.16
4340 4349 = 0.09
